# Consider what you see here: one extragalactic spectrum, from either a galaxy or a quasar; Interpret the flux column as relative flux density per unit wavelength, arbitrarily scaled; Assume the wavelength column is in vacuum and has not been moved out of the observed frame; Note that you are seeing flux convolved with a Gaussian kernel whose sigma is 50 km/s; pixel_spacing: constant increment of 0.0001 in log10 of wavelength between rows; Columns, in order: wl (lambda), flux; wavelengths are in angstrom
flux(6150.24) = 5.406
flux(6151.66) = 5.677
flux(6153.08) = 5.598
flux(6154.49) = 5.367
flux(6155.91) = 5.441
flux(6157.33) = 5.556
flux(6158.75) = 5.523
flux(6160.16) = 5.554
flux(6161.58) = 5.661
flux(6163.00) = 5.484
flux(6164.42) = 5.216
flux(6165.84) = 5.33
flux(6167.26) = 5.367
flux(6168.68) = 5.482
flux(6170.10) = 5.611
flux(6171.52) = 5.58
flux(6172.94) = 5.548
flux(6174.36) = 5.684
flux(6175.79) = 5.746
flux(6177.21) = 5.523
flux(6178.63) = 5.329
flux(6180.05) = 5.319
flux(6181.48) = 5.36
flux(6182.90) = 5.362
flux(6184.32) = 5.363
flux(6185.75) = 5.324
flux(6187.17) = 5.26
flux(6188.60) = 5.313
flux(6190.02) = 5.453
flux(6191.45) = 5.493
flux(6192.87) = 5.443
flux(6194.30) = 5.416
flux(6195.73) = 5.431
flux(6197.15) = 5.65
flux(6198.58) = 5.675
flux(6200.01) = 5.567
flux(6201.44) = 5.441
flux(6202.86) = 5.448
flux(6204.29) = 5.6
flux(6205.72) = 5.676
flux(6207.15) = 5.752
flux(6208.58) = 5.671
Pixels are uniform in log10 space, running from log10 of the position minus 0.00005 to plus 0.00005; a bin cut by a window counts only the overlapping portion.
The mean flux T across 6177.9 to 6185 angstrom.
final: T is 5.35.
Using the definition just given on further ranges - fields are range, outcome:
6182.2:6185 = 5.37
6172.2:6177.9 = 5.62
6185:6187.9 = 5.28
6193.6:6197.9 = 5.5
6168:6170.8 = 5.55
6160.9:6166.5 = 5.42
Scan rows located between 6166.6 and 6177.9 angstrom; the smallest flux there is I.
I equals 5.367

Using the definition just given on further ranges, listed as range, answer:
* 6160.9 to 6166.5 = 5.216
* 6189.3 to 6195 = 5.416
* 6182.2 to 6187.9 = 5.26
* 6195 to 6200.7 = 5.431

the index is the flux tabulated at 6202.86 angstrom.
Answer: 5.448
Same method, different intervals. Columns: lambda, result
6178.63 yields 5.329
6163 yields 5.484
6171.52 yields 5.58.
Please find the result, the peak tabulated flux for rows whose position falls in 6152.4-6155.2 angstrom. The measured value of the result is 5.598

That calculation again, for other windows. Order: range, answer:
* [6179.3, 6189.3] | 5.363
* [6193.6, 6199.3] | 5.675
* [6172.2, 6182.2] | 5.746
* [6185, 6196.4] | 5.493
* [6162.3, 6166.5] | 5.484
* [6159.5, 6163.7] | 5.661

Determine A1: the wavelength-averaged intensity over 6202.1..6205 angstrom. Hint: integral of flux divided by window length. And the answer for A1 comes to 5.53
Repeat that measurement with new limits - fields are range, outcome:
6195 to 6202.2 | 5.55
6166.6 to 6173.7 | 5.52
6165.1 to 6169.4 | 5.39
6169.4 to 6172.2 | 5.6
